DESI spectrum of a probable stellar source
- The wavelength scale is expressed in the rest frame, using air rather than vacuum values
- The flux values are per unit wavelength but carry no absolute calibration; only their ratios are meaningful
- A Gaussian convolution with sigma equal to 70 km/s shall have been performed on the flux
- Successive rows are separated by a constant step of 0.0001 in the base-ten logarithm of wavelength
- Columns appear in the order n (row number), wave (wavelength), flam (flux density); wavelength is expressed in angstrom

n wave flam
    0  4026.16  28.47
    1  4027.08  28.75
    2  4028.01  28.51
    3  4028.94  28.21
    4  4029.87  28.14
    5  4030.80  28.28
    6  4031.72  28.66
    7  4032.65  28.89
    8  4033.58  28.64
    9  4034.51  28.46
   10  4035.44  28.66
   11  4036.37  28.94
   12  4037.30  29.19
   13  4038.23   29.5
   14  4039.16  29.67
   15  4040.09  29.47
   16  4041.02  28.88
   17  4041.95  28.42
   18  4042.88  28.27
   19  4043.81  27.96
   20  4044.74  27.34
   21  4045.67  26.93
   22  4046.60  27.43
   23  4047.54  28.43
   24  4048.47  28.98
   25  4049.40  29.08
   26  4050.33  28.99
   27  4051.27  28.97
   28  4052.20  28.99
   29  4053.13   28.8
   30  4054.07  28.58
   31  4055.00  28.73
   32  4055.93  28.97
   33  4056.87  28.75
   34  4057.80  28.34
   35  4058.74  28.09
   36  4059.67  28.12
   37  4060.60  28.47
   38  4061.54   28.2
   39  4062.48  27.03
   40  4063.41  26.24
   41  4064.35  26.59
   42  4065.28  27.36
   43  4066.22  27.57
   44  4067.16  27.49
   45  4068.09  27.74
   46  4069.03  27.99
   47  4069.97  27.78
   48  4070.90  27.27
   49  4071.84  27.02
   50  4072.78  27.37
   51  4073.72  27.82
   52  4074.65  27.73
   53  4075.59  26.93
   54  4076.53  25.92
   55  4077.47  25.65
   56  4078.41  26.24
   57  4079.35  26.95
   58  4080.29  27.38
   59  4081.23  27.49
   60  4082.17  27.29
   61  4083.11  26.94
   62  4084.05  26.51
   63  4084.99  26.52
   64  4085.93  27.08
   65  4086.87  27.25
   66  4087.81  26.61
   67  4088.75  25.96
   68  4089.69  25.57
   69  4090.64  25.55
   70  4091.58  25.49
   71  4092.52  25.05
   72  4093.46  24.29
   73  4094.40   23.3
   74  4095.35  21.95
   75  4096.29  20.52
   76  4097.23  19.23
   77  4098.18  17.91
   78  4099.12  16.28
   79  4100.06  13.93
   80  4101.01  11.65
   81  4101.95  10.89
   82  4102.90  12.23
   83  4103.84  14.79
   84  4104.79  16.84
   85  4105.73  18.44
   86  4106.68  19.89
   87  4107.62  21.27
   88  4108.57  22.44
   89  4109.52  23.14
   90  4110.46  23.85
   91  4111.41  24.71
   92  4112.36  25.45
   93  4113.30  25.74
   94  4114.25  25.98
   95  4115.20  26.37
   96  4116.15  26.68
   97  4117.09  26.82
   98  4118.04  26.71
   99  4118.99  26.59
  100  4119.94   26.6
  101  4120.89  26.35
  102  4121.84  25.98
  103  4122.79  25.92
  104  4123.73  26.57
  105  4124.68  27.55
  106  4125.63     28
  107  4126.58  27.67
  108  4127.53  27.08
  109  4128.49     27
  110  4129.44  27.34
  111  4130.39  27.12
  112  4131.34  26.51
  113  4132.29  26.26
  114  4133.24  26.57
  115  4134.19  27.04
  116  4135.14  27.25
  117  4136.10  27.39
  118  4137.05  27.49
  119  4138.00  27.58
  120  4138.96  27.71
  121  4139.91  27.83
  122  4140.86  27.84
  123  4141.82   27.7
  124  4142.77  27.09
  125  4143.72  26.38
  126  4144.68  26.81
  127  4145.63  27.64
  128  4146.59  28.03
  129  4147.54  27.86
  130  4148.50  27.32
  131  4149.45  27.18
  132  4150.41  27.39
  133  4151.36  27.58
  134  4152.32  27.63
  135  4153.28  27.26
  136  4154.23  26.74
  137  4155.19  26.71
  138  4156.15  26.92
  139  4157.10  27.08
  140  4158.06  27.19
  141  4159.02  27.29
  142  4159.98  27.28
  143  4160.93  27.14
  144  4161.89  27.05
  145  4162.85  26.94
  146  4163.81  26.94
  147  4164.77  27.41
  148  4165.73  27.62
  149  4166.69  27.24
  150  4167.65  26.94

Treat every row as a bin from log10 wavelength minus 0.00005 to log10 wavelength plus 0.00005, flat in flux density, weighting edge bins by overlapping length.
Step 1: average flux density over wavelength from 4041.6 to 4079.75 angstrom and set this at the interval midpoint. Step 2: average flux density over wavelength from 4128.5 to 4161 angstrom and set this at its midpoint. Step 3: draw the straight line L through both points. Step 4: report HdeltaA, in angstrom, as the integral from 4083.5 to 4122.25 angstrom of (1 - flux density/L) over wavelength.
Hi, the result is 6.9 angstrom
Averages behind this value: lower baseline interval 27.8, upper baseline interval 27.2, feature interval 22.6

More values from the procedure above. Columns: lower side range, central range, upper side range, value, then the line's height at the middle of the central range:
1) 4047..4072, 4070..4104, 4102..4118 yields 1.8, 24.8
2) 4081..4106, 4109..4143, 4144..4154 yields -2.2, 25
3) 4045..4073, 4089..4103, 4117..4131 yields 3.8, 27.4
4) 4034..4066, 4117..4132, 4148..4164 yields 0.4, 27.5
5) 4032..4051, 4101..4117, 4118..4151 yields 3.8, 27.5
